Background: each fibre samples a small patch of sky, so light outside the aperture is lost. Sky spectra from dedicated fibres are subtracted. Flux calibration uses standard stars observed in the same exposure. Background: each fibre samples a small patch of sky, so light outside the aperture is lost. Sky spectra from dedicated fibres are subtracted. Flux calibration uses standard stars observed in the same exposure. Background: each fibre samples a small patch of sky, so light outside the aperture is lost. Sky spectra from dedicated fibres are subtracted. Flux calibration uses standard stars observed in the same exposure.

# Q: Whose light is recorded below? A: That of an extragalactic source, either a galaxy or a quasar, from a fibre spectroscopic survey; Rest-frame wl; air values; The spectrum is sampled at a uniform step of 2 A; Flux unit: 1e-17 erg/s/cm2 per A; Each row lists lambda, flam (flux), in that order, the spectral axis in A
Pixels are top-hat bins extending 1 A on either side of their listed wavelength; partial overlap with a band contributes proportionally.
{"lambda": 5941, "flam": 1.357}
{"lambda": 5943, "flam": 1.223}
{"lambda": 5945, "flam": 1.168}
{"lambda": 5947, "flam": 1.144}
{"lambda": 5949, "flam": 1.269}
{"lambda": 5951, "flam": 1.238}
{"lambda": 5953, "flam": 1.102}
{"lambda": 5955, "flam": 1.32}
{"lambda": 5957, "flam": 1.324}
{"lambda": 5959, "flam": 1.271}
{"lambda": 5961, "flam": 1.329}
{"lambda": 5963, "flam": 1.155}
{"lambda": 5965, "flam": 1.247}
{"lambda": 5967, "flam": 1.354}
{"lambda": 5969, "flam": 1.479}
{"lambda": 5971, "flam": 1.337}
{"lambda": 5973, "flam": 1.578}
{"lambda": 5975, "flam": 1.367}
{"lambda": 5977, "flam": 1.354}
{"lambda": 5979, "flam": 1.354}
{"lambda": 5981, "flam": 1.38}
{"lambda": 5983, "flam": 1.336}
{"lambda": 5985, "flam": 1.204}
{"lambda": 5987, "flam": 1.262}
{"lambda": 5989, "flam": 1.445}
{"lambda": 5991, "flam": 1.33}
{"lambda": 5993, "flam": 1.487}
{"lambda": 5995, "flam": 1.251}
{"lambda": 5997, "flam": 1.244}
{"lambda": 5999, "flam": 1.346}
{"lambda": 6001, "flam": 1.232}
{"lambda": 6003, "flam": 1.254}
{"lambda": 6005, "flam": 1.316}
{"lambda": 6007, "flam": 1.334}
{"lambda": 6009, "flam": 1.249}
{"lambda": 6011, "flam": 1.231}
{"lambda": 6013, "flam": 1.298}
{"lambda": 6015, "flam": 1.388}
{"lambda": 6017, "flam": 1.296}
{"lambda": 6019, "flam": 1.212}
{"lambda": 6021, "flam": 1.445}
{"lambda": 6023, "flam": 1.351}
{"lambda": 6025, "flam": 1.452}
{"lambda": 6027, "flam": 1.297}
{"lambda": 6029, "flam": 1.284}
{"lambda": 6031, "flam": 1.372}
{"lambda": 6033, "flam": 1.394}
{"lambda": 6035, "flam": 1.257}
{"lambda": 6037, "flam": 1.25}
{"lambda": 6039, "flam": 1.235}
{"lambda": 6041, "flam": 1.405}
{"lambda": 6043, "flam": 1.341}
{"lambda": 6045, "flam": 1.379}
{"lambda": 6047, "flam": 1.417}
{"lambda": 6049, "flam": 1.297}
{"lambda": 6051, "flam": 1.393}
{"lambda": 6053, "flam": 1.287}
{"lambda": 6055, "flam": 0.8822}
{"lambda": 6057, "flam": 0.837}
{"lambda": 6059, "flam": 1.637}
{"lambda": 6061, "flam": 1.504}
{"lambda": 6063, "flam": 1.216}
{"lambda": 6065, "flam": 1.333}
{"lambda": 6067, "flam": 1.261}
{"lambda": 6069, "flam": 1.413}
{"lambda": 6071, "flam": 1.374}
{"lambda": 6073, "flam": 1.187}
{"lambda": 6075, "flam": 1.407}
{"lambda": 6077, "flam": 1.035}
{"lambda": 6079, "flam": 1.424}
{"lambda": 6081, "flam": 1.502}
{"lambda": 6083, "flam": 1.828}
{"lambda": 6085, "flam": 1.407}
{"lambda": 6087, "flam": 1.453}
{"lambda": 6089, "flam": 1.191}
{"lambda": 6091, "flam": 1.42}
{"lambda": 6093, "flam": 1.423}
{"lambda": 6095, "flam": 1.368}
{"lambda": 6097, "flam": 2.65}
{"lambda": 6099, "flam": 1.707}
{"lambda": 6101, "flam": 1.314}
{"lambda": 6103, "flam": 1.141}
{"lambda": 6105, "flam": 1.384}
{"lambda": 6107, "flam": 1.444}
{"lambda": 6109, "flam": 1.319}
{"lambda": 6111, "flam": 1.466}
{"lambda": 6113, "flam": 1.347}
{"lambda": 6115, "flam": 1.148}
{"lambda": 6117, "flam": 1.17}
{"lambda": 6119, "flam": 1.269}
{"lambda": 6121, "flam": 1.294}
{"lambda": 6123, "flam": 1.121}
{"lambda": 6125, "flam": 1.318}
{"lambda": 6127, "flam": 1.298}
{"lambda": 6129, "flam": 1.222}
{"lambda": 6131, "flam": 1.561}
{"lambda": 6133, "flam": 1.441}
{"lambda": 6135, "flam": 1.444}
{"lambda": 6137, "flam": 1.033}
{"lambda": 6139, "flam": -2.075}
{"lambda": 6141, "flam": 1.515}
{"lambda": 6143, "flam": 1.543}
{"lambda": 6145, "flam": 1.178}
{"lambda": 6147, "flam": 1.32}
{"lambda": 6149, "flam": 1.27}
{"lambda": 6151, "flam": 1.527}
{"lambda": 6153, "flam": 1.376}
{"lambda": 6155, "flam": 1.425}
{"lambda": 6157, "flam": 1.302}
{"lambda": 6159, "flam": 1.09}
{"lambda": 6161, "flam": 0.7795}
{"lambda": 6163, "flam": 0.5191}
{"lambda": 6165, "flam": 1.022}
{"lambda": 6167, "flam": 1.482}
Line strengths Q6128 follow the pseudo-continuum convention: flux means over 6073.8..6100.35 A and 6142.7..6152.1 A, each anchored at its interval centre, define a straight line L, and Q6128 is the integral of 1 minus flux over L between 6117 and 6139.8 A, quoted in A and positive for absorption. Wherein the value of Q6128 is 6.2 A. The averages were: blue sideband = 1.52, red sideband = 1.35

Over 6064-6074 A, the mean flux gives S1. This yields 1.31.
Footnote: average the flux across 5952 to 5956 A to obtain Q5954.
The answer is 1.21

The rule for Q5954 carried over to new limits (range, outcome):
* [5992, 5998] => 1.33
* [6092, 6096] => 1.4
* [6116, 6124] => 1.21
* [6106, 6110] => 1.38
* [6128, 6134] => 1.41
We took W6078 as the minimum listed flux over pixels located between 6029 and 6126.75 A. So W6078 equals 0.837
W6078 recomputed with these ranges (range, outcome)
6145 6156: 1.178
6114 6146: -2.075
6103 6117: 1.141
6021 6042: 1.235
